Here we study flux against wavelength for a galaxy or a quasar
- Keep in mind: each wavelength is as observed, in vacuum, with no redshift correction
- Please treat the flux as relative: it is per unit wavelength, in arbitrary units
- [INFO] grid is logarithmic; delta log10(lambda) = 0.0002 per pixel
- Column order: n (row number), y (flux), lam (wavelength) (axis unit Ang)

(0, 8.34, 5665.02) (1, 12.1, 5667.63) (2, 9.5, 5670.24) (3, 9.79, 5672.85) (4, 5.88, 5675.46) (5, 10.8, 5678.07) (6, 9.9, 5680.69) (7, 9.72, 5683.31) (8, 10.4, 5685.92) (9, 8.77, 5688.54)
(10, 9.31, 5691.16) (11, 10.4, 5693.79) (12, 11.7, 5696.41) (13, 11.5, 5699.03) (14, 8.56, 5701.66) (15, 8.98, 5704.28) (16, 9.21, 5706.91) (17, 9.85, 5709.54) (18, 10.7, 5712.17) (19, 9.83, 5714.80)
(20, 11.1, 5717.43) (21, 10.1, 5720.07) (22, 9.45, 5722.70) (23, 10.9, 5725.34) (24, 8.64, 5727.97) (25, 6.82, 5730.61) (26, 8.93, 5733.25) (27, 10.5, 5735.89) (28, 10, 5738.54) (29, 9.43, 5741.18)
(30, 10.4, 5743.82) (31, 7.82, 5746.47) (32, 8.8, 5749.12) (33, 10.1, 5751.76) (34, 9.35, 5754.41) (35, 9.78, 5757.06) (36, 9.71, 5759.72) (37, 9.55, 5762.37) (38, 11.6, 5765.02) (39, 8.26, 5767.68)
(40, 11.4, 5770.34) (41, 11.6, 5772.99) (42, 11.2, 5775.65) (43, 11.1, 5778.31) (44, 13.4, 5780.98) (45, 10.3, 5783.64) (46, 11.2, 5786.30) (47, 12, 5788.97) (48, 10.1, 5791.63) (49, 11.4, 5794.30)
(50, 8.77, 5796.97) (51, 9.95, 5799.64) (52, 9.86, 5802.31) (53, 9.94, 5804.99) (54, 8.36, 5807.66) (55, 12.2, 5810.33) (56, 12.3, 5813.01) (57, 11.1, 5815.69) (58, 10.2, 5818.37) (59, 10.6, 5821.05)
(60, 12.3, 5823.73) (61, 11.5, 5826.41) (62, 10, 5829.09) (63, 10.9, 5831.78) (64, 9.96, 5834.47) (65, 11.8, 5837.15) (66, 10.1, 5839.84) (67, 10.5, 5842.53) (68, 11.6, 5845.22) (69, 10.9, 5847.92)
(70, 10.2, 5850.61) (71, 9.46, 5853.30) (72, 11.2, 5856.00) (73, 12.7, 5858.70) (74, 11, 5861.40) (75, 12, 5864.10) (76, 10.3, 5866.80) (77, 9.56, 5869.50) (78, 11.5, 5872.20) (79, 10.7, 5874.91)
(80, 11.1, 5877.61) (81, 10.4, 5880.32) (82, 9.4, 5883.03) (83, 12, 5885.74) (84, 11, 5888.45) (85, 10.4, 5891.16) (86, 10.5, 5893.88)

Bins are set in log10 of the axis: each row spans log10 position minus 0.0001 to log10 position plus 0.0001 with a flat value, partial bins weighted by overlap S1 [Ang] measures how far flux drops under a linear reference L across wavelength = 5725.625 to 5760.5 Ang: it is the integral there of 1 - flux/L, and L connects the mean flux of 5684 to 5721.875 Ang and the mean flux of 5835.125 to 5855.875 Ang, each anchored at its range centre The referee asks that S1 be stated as 3.1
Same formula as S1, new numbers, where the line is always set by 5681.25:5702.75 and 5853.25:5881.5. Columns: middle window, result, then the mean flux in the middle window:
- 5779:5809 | 0.26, 10.5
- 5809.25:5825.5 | -1.11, 11.4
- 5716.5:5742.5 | 1.74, 9.56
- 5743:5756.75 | 1.42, 9.29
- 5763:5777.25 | -0.40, 10.8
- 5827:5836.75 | 0.23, 10.5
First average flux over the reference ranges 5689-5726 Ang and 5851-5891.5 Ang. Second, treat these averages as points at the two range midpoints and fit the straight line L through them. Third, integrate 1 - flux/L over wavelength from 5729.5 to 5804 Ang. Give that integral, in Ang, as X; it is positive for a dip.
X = 1.6 Ang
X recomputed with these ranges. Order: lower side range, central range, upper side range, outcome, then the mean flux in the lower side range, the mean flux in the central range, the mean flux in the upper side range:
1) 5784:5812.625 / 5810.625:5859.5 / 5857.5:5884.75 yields -1.4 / 10.4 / 11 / 10.9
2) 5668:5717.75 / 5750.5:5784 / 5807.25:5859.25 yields -0.6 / 9.8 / 10.6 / 10.9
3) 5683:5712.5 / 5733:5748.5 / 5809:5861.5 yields 1.1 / 9.91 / 9.52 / 11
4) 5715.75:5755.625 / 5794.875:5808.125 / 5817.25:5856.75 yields 1.0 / 9.49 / 9.56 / 10.7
